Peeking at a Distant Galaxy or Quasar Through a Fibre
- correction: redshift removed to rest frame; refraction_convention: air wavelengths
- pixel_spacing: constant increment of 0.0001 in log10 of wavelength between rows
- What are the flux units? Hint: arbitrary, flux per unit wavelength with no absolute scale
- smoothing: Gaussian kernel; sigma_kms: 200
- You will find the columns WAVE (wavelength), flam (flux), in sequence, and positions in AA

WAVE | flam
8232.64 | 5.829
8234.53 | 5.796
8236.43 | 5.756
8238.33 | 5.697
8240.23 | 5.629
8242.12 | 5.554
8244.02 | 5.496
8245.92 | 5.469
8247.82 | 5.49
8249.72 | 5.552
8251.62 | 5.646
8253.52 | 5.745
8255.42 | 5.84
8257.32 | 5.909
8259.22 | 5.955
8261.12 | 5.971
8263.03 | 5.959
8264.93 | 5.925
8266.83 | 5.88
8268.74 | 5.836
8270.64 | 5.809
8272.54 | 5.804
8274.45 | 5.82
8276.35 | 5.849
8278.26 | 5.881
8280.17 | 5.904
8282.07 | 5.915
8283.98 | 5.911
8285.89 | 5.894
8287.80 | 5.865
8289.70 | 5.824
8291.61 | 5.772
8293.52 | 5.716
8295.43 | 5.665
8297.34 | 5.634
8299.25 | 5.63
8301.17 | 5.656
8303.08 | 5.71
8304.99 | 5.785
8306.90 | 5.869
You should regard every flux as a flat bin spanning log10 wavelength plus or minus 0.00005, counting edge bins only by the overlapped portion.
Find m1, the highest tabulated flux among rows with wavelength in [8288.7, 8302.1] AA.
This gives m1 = 5.824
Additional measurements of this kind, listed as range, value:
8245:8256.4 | 5.84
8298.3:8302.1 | 5.656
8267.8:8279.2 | 5.881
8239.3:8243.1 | 5.629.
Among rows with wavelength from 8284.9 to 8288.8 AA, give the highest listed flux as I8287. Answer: 5.894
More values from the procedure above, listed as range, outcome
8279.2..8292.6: 5.915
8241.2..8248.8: 5.554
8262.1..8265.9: 5.959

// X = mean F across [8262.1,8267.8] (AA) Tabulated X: 5.92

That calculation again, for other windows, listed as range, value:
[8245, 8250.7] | 5.5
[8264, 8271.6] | 5.87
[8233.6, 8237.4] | 5.76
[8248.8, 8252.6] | 5.6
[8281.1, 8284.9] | 5.92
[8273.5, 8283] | 5.88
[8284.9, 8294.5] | 5.82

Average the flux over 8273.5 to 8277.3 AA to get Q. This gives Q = 5.84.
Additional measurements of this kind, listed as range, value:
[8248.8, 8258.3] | 5.74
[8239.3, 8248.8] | 5.53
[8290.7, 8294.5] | 5.74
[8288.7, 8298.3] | 5.73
